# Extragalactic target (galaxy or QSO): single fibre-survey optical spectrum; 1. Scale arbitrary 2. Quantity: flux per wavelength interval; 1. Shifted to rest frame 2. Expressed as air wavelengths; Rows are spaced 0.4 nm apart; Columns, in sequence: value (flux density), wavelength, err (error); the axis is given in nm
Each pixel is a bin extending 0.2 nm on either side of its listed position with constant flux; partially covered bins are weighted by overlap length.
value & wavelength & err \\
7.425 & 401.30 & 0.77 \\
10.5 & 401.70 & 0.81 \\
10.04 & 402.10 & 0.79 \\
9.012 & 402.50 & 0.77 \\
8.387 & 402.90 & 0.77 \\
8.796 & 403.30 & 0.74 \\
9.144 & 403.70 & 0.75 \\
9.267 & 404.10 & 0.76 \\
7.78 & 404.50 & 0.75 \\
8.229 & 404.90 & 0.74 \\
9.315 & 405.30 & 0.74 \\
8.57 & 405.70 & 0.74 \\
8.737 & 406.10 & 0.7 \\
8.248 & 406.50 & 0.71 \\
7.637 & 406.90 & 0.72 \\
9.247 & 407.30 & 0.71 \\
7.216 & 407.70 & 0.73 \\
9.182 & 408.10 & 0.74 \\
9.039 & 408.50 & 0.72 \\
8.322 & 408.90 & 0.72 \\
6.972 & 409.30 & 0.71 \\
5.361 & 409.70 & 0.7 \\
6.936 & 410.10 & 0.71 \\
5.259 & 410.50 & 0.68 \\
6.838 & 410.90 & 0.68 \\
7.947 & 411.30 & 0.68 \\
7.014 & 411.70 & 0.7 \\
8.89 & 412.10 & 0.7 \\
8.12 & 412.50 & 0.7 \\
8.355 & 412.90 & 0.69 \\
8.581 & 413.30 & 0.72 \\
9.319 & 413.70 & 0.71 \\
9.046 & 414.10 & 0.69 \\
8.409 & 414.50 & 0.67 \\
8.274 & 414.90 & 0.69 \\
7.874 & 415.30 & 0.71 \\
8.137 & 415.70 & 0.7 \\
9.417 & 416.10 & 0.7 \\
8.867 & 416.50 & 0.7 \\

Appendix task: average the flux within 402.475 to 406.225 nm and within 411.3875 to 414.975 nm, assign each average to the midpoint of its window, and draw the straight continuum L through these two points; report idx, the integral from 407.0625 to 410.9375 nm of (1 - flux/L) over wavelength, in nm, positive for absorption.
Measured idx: 0.500 nm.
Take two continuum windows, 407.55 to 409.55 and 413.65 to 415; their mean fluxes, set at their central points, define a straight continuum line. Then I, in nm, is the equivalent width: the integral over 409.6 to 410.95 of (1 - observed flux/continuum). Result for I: 0.36 nm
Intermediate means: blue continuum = 8.1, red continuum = 8.74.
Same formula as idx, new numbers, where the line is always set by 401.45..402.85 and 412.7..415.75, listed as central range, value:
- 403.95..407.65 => 0.31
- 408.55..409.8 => 0.24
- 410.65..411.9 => 0.23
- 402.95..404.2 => 0.07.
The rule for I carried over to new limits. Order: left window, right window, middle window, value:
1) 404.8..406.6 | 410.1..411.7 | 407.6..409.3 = -0.15 nm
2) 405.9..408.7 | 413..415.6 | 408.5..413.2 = 0.63 nm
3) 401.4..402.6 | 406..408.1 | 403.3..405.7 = 0.07 nm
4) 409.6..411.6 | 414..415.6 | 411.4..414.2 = -0.35 nm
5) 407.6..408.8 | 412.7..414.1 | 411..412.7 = 0.16 nm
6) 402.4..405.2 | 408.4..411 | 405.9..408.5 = -0.27 nm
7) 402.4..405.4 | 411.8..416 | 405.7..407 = 0.05 nm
